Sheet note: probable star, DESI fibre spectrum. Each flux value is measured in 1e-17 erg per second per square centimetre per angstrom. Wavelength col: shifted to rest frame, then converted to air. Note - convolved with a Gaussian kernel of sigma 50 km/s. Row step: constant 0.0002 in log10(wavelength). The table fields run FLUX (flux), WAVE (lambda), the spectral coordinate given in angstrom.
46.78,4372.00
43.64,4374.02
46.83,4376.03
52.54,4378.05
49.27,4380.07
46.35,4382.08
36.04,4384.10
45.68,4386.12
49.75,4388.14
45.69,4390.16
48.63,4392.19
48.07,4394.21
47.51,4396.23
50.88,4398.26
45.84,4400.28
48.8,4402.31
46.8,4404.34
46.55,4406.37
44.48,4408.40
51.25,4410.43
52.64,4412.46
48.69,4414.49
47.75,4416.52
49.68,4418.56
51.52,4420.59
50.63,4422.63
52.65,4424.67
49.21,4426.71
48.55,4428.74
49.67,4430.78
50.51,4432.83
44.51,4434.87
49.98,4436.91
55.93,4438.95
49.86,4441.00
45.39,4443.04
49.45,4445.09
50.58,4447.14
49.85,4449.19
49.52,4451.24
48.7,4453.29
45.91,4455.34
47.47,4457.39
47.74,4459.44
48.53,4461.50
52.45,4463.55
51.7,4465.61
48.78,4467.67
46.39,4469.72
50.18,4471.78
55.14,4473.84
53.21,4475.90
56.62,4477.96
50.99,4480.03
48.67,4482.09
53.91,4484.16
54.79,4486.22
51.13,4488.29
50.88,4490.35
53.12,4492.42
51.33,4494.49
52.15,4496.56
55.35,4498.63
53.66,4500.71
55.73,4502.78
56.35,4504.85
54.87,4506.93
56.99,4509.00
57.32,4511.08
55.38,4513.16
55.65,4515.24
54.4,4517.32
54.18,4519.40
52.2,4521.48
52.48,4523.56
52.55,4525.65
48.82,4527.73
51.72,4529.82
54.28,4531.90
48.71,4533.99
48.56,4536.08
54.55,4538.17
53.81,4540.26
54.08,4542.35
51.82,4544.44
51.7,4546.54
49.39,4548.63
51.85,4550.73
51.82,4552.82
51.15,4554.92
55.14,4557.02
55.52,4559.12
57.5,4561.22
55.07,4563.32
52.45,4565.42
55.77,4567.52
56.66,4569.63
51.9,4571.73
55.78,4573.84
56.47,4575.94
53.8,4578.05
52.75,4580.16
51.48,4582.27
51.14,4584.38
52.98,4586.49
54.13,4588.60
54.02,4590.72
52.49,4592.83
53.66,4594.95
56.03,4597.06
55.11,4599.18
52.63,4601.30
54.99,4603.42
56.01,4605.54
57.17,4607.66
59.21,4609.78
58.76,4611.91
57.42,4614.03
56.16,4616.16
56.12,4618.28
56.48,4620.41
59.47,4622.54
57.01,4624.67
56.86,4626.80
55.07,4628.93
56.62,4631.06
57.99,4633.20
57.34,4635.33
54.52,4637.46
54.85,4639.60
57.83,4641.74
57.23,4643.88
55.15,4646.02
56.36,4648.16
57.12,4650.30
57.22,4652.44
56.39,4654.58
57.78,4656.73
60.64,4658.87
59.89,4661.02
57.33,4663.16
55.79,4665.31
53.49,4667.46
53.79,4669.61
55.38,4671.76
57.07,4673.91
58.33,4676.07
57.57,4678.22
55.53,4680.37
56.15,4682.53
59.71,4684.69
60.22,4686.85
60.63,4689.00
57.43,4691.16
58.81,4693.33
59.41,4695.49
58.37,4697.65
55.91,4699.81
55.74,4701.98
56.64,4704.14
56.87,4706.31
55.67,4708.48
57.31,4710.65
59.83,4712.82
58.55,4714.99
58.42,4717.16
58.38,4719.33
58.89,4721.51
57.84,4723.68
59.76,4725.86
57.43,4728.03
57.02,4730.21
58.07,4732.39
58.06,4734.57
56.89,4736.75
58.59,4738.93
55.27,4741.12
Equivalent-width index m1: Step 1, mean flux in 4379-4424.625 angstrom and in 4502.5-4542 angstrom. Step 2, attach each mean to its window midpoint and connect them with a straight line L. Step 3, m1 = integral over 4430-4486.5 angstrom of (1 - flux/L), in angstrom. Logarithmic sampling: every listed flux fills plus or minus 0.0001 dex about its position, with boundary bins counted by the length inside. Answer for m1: 0.5 angstrom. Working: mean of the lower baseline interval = 48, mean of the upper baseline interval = 53.6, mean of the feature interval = 50.2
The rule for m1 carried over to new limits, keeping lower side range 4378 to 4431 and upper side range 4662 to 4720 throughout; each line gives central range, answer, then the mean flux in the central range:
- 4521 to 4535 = 0.2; 51.5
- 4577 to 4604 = 0.4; 53.5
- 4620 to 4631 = -0.3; 57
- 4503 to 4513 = -0.9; 56.2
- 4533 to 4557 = 0.4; 51.7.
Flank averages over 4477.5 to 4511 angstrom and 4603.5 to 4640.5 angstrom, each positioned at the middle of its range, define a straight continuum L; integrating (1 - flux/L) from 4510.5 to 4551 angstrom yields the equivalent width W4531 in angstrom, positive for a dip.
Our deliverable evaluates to 1.4 angstrom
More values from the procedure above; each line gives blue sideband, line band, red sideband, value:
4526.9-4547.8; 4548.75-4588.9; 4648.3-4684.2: -0.5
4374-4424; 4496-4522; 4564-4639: -1.5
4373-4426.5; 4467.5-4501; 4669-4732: -1.0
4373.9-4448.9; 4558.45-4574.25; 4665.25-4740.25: -0.5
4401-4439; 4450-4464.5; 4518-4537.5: 0.4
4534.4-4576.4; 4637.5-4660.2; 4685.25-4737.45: -0.3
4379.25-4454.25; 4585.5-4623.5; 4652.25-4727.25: -0.6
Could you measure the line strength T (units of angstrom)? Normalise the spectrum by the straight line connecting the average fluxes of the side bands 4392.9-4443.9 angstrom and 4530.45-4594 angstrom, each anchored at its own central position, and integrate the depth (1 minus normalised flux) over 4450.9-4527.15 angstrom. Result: -1.8 angstrom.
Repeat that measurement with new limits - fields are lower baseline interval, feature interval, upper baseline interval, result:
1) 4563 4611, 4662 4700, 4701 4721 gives -0.4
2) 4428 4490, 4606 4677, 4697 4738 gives -1.8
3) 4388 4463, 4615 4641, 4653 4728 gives -0.5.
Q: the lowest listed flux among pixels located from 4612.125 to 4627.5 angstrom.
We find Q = 56.12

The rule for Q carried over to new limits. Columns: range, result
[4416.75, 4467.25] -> 44.51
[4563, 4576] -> 51.9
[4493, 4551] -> 48.56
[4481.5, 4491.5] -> 48.67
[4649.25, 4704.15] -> 53.49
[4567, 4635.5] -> 51.14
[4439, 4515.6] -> 45.39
